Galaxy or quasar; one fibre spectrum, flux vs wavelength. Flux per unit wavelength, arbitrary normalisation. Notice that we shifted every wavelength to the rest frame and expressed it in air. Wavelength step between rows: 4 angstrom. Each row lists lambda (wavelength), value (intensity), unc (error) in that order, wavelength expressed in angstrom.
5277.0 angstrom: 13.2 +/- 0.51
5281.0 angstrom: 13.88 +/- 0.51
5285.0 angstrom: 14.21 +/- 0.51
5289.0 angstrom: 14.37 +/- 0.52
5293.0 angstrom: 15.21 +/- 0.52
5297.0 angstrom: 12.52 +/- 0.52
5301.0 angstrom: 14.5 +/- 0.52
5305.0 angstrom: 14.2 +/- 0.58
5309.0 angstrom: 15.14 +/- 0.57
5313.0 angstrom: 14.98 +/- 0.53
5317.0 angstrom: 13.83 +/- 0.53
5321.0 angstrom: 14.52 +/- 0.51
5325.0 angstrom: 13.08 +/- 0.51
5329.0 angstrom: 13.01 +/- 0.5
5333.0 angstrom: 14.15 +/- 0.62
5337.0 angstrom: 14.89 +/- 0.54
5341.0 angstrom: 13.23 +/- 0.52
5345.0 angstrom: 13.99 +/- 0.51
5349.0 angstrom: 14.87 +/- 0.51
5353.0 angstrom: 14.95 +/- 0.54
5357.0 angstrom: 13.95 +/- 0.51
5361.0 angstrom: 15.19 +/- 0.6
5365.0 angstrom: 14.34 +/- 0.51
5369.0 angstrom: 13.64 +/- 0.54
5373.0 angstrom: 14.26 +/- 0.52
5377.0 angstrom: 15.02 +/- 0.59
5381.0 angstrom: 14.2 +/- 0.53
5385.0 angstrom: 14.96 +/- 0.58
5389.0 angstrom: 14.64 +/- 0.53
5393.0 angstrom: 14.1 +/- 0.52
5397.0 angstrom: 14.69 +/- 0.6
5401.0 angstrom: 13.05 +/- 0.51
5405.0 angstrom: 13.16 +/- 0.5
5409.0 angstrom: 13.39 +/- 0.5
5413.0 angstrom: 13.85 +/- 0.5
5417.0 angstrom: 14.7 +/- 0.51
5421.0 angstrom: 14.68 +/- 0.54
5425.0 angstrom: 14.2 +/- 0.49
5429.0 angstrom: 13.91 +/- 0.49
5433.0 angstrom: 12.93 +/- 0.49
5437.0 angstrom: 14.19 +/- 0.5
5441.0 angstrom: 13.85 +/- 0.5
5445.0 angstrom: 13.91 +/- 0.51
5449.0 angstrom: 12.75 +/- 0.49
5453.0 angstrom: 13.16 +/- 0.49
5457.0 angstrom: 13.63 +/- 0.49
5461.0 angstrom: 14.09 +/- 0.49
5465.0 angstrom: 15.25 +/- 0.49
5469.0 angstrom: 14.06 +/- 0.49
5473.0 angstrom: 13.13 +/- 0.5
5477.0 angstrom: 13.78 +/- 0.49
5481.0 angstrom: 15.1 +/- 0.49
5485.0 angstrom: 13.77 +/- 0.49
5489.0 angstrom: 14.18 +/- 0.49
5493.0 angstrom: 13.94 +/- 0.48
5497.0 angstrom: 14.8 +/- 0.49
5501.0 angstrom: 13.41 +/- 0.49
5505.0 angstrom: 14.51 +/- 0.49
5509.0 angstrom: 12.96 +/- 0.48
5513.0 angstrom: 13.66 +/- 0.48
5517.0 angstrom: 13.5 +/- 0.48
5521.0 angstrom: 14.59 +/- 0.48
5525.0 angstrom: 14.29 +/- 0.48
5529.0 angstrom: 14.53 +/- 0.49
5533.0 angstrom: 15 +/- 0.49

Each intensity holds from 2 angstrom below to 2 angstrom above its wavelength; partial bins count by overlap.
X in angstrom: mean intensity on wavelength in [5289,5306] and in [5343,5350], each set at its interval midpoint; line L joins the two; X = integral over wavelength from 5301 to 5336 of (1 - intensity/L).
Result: 0.18 angstrom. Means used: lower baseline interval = 14.1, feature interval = 14.2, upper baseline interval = 14.4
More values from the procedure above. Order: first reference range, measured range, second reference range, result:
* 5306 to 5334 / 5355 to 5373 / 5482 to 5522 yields -0.27 angstrom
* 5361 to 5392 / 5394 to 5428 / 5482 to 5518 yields 0.82 angstrom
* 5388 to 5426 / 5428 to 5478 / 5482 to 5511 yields 0.94 angstrom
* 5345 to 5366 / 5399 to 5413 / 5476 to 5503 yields 1.11 angstrom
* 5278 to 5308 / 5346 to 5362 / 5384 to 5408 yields -0.67 angstrom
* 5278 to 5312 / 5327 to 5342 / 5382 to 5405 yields 0.38 angstrom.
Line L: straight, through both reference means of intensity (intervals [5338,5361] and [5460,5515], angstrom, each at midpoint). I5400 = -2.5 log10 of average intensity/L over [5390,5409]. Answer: 0.036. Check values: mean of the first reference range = 14.3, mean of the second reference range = 14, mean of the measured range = 13.8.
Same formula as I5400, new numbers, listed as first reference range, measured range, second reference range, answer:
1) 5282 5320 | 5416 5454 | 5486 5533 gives 0.026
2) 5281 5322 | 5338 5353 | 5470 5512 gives 0.002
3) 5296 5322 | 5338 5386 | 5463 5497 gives -0.009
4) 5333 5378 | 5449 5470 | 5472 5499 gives 0.021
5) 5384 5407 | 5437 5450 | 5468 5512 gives 0.027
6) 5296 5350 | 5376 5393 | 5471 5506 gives -0.041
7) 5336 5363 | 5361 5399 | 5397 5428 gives -0.022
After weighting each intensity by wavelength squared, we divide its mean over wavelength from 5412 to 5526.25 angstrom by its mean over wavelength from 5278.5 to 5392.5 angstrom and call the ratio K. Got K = 1.03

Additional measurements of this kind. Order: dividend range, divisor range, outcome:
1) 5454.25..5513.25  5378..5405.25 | 1.02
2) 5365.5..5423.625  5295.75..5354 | 1.03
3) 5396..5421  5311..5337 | 1.02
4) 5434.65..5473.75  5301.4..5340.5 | 1.02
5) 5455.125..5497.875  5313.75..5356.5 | 1.06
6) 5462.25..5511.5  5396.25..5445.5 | 1.04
